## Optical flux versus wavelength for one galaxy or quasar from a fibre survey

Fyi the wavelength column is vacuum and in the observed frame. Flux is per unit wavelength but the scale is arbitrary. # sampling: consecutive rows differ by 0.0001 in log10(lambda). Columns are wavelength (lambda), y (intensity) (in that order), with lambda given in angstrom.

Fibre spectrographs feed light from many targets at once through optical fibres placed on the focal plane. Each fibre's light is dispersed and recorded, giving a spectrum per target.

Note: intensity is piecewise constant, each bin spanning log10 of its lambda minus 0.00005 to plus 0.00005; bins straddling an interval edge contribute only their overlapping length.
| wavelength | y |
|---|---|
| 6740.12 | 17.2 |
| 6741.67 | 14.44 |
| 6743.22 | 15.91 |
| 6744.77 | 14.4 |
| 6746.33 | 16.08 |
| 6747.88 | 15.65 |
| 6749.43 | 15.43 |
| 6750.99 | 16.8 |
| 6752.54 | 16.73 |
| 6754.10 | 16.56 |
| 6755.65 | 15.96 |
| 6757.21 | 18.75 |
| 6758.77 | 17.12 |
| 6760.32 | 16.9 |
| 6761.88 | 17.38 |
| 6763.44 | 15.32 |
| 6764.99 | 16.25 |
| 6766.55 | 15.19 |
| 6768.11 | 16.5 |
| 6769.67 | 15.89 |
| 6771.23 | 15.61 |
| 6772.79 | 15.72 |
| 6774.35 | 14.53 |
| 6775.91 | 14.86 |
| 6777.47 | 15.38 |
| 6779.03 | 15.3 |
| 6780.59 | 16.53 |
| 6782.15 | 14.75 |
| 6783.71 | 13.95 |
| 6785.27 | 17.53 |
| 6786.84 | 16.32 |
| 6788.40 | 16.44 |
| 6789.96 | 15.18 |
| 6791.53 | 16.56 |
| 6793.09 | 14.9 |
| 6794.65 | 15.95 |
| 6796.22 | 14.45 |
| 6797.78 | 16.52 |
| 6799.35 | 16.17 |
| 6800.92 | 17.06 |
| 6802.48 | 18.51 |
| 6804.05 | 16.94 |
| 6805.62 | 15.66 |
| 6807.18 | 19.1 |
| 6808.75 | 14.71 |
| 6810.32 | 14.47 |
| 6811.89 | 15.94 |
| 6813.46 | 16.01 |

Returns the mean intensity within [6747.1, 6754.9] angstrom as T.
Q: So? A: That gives 16.2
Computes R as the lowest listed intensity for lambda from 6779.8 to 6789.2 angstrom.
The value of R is 13.95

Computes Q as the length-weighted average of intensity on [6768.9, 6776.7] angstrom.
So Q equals 15.3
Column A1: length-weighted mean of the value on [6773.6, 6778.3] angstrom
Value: 14.9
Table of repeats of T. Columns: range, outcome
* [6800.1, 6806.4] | 17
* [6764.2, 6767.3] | 15.7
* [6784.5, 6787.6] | 16.9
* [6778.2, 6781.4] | 15.9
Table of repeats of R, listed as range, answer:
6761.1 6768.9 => 15.19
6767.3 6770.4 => 15.89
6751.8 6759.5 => 15.96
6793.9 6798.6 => 14.45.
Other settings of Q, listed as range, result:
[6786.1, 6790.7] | 16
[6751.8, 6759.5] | 17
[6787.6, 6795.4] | 15.8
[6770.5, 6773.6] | 15.6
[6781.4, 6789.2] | 15.8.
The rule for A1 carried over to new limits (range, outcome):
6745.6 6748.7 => 15.9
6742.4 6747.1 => 15.4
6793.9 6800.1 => 15.8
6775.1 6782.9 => 15.4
